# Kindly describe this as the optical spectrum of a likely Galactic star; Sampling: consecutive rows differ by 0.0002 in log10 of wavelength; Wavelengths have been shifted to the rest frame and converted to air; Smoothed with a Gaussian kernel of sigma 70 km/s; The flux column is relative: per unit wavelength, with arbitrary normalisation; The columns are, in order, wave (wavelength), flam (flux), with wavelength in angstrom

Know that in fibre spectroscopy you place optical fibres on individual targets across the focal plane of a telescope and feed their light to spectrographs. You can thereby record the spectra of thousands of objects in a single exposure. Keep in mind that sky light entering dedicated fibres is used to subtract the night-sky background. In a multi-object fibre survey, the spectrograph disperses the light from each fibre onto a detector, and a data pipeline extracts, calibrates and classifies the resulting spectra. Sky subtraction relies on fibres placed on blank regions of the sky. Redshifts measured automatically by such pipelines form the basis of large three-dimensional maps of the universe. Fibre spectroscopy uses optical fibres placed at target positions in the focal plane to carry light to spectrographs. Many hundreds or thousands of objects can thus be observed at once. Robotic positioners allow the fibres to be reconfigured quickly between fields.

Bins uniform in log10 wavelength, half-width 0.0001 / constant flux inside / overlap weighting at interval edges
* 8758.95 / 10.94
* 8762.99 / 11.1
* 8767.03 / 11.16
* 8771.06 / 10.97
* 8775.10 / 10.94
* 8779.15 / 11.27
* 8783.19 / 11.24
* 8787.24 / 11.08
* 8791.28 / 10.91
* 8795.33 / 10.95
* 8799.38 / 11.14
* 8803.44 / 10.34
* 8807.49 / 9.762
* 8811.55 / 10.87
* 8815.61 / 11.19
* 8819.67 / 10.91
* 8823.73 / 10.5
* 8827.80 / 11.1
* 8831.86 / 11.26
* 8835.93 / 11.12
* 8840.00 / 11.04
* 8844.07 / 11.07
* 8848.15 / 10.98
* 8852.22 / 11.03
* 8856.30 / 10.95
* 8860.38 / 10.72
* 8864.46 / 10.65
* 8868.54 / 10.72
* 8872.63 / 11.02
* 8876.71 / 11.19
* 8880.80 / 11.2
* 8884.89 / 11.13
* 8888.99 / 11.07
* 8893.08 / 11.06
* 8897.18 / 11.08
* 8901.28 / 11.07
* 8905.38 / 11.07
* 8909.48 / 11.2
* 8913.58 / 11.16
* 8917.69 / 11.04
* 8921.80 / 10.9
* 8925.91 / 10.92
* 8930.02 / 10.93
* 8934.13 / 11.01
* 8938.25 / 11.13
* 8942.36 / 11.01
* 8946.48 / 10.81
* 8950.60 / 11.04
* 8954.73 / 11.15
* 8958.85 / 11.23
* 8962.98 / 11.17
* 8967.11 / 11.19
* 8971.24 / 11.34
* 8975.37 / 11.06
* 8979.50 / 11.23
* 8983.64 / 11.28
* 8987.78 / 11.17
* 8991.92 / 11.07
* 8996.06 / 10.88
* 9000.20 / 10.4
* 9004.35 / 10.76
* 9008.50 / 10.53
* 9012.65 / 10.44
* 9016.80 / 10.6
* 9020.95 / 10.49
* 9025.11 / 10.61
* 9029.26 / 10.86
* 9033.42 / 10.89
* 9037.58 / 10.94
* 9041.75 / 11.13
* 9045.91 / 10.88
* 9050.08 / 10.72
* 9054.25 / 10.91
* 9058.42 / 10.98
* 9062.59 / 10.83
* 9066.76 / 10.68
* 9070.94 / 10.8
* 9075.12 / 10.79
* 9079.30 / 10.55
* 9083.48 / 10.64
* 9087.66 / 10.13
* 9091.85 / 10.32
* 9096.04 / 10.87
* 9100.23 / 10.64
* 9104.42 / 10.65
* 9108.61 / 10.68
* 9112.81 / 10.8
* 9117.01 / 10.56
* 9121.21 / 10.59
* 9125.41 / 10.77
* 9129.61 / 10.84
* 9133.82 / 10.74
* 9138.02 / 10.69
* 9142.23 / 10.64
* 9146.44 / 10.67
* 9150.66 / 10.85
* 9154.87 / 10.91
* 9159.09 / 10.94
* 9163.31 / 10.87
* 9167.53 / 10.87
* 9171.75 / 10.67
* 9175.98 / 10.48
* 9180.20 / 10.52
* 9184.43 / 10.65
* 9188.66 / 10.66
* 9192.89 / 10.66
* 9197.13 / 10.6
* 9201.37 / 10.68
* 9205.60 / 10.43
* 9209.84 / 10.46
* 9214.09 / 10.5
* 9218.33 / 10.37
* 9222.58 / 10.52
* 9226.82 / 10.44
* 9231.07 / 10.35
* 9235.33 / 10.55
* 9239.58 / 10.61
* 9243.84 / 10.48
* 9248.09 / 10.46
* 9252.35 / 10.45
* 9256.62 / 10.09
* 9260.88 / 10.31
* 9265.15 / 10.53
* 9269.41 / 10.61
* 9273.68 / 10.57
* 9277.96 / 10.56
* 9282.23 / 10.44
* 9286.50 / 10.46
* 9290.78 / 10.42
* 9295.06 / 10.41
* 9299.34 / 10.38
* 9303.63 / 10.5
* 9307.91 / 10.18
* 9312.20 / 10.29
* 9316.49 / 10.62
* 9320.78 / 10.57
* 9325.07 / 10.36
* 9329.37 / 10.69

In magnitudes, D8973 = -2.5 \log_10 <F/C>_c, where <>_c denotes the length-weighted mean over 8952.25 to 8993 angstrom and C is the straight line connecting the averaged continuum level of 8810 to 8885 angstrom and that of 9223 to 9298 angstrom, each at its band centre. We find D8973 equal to -0.04 mag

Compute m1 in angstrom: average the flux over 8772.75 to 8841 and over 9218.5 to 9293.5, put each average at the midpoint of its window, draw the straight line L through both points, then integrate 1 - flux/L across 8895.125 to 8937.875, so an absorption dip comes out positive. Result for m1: -0.94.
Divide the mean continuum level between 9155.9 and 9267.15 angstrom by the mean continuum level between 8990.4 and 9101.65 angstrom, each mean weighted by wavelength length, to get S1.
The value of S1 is 0.98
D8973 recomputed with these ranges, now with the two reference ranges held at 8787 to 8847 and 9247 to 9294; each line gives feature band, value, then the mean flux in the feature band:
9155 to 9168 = -0.035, 10.9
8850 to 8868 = 0.000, 10.8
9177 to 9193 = -0.009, 10.6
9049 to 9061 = -0.023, 10.9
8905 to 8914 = -0.037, 11.2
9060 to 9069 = -0.013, 10.8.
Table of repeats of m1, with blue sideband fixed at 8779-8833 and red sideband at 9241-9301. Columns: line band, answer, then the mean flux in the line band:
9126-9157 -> -0.6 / 10.8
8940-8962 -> -0.6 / 11.1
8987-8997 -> -0.3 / 11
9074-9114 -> 0.0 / 10.6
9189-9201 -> -0.1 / 10.6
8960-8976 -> -0.7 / 11.2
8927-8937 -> -0.2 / 11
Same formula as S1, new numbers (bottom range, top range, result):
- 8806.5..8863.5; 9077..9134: 0.97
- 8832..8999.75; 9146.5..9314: 0.95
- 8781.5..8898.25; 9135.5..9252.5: 0.97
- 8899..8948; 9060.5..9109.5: 0.96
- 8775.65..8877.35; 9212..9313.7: 0.96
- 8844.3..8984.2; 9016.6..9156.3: 0.97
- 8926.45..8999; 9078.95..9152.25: 0.96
